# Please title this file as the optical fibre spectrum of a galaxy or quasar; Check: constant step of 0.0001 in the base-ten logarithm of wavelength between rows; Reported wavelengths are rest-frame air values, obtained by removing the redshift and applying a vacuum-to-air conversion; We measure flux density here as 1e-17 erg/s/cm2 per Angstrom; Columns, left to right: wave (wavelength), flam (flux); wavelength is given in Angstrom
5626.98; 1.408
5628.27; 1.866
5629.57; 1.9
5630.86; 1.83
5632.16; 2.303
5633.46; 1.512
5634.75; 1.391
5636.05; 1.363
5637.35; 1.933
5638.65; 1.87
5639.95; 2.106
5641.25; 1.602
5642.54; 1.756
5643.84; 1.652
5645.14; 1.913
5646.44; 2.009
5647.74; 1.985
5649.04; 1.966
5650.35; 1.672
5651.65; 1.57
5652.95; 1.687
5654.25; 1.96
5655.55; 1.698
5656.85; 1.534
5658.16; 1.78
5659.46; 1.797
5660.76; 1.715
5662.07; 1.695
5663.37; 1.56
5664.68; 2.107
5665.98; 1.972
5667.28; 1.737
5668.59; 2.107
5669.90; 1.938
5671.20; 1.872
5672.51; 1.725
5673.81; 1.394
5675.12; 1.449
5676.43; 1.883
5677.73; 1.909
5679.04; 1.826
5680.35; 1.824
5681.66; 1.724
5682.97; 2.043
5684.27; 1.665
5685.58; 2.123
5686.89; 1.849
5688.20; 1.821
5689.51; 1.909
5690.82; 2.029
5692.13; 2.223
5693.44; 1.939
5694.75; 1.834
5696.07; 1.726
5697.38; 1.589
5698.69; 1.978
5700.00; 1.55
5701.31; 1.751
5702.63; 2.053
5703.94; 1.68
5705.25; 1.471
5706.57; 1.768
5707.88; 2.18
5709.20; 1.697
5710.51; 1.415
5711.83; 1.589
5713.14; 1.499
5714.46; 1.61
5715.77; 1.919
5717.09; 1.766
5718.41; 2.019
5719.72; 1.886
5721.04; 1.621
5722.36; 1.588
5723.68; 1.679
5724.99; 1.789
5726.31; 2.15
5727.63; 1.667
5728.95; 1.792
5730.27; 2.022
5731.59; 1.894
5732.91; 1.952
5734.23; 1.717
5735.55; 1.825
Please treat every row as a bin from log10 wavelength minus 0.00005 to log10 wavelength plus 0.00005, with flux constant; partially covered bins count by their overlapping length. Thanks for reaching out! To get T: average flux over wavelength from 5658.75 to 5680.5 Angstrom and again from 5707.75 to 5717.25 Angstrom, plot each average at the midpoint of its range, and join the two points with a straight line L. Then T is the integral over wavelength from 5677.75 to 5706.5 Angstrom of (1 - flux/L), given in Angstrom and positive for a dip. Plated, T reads -1.7 Angstrom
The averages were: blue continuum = 1.79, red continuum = 1.68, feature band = 1.84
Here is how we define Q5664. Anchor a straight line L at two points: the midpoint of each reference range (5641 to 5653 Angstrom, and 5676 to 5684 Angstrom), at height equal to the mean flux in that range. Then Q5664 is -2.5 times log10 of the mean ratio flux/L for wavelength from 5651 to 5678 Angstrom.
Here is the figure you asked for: 0.04 mag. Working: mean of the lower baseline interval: 1.79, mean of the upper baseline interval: 1.86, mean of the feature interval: 1.76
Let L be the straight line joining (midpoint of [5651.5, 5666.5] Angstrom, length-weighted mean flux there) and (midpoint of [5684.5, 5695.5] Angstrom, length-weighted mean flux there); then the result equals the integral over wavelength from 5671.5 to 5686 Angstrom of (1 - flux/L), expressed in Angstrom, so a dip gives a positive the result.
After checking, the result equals 0.83 Angstrom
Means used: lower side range 1.76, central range 1.78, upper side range 1.95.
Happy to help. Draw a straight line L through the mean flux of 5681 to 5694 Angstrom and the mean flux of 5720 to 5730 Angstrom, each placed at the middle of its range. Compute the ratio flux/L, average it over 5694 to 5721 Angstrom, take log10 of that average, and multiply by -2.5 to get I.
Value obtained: 0.06 mag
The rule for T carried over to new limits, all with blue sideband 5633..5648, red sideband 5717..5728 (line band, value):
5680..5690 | -0.5 Angstrom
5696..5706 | 0.4 Angstrom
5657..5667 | -0.1 Angstrom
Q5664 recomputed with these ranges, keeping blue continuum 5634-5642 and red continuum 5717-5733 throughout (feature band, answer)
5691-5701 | -0.03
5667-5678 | -0.01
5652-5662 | 0.00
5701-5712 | 0.04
